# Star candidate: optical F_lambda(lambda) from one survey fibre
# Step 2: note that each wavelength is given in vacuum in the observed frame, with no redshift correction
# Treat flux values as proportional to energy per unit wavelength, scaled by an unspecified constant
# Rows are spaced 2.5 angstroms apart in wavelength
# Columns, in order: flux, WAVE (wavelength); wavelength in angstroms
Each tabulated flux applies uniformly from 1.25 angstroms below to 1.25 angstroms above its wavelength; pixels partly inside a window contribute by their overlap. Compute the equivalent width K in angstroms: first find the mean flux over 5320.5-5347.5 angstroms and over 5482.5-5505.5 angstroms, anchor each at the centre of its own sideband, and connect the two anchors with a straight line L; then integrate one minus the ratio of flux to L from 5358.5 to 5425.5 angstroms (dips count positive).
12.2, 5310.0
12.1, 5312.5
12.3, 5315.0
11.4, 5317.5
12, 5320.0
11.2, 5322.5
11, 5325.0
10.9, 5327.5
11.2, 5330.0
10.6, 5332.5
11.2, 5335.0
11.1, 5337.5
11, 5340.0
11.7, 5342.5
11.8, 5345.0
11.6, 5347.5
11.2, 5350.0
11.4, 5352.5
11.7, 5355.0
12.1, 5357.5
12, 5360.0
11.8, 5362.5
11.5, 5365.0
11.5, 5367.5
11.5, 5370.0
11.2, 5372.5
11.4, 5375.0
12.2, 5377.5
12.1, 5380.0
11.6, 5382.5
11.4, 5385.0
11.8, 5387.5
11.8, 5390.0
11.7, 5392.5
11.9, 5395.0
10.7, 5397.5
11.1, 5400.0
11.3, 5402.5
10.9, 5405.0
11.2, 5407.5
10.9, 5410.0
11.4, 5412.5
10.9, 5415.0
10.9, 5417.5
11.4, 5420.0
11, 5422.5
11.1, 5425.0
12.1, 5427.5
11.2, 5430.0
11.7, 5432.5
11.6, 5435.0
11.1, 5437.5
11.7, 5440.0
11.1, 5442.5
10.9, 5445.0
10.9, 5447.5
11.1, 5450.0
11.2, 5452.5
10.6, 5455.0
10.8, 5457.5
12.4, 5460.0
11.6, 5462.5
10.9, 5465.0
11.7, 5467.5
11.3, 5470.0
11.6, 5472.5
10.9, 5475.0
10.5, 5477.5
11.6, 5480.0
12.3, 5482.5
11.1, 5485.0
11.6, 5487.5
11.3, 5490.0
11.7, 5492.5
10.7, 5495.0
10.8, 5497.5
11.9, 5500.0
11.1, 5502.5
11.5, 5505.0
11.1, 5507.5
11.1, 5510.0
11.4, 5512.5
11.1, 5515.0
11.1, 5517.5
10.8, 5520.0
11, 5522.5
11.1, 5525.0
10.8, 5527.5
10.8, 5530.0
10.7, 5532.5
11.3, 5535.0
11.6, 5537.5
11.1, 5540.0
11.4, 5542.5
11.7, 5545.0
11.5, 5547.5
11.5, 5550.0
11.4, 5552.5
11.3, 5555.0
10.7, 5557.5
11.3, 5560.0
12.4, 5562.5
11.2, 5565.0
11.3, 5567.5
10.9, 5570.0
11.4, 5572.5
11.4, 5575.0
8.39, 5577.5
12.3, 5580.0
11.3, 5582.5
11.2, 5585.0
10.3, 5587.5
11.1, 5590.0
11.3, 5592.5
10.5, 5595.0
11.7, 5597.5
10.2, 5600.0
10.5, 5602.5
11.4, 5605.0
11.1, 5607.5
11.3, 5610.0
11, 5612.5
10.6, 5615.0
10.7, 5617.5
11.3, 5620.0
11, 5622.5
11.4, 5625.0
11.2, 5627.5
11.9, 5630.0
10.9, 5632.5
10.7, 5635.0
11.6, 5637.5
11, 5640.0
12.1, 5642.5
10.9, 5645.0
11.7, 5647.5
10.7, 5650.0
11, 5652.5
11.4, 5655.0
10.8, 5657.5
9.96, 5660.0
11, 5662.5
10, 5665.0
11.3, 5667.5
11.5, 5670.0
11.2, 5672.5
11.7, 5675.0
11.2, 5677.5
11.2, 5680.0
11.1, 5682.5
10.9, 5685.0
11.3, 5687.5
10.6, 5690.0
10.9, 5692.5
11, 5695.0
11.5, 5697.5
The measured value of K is -0.9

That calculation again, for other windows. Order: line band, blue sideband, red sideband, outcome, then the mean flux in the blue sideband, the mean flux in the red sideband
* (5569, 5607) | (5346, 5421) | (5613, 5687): 0.9 angstroms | 11.5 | 11.1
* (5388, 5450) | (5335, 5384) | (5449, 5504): 0.9 angstroms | 11.6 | 11.3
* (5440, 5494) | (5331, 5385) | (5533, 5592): 0.3 angstroms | 11.5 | 11.2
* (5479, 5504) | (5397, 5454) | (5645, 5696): -0.6 angstroms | 11.2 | 11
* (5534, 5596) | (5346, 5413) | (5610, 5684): 0.2 angstroms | 11.5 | 11.1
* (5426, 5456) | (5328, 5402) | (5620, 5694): 0.3 angstroms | 11.5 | 11.1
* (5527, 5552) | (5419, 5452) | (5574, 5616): -0.5 angstroms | 11.3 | 10.9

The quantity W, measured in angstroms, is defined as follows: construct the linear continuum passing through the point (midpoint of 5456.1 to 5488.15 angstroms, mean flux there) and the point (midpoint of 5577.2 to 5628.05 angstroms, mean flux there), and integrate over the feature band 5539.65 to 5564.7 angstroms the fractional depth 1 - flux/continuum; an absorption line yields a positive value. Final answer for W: -0.6 angstroms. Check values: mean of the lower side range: 11.4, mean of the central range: 11.4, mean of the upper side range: 11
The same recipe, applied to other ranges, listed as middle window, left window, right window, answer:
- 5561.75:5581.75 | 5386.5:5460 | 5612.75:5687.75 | 0.0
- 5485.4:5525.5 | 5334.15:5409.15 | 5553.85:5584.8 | 0.2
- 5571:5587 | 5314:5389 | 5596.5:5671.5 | 0.3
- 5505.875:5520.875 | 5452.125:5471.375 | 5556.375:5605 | 0.1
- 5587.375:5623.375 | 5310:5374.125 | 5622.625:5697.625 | 0.7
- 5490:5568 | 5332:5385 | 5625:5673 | 0.3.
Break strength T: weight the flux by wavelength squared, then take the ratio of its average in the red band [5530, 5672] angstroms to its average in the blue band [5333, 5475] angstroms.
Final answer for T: 1.05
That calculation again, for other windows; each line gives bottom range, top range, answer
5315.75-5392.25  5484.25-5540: 1.03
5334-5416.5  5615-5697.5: 1.07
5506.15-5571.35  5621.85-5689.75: 1.03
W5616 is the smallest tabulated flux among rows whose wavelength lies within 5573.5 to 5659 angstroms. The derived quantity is 8.39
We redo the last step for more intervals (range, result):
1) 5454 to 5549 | 10.5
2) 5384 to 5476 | 10.6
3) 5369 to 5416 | 10.7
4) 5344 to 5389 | 11.2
